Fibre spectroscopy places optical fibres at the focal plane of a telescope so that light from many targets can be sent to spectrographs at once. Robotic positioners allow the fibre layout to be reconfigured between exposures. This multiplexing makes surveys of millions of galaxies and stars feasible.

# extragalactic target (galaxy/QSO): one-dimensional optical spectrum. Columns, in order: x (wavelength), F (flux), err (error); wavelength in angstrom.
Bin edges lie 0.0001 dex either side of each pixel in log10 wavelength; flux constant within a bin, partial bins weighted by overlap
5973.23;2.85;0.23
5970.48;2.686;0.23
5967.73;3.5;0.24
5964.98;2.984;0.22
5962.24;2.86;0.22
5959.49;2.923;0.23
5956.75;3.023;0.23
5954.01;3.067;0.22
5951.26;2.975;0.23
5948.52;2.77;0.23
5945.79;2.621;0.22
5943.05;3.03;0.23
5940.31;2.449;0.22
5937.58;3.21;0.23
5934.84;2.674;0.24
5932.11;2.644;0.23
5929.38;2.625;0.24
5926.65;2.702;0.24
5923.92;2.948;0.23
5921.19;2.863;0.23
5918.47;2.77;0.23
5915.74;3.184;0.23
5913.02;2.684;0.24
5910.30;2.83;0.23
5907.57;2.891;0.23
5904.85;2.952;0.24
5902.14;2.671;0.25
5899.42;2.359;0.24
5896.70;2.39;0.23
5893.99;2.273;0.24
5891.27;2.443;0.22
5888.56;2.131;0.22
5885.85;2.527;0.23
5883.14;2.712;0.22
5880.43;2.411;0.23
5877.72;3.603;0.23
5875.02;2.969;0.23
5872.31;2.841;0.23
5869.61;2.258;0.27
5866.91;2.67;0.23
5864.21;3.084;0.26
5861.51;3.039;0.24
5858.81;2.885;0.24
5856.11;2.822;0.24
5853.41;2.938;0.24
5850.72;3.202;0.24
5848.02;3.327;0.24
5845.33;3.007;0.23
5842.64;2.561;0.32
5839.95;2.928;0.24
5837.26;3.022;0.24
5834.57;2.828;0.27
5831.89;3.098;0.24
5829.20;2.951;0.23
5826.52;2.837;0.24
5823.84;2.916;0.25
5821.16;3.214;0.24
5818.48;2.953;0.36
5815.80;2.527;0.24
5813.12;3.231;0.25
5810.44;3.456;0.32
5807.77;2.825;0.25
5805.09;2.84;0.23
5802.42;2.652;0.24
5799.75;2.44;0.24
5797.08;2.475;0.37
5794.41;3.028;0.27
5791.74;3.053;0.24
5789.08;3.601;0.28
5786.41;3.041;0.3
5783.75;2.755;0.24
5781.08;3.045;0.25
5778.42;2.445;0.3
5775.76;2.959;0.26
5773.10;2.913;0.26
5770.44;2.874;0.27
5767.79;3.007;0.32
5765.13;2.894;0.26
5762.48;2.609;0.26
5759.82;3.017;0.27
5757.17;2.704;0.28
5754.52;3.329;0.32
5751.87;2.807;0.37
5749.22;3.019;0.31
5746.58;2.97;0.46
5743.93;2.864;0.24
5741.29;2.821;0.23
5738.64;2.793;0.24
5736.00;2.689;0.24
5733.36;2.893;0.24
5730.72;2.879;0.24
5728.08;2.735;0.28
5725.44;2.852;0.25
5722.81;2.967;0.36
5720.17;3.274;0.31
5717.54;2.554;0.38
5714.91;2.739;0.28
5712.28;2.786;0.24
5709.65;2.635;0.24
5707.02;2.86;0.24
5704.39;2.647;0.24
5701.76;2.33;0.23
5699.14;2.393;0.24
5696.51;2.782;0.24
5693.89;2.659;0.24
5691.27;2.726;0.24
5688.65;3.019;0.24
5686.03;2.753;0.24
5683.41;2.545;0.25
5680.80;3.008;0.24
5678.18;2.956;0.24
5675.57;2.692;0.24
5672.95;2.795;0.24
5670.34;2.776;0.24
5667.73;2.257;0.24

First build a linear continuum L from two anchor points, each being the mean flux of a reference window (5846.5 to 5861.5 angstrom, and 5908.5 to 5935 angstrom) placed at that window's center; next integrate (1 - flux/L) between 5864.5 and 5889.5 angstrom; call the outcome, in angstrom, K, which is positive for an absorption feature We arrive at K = 2.1 angstrom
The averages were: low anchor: 3.03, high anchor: 2.8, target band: 2.71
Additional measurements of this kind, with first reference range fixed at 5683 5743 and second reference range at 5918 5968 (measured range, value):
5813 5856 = -2.2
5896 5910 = 0.8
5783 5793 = -1.2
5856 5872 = 0.2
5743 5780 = -1.4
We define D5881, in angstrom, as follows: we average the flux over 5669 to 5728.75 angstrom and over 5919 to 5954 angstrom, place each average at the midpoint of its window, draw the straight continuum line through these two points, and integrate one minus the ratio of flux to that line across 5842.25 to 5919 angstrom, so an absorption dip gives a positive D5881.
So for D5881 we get 0.5 angstrom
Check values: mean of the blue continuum 2.76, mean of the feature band 2.78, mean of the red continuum 2.8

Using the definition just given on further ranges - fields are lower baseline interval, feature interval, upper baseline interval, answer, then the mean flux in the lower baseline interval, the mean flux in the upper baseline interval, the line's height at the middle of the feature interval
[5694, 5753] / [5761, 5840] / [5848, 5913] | -4.26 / 2.78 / 2.75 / 2.76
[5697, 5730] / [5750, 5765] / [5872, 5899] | -1.08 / 2.73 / 2.61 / 2.7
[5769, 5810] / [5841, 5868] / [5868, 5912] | -2.29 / 2.88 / 2.64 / 2.72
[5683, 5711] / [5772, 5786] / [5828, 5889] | -0.32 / 2.67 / 2.87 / 2.77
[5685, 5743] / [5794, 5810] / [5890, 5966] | 0.21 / 2.76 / 2.78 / 2.77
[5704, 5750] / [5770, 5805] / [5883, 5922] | -1.25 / 2.83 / 2.64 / 2.77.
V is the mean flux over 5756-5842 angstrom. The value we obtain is 2.91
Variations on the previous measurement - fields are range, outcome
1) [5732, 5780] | 2.87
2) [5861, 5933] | 2.72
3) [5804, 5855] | 2.98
